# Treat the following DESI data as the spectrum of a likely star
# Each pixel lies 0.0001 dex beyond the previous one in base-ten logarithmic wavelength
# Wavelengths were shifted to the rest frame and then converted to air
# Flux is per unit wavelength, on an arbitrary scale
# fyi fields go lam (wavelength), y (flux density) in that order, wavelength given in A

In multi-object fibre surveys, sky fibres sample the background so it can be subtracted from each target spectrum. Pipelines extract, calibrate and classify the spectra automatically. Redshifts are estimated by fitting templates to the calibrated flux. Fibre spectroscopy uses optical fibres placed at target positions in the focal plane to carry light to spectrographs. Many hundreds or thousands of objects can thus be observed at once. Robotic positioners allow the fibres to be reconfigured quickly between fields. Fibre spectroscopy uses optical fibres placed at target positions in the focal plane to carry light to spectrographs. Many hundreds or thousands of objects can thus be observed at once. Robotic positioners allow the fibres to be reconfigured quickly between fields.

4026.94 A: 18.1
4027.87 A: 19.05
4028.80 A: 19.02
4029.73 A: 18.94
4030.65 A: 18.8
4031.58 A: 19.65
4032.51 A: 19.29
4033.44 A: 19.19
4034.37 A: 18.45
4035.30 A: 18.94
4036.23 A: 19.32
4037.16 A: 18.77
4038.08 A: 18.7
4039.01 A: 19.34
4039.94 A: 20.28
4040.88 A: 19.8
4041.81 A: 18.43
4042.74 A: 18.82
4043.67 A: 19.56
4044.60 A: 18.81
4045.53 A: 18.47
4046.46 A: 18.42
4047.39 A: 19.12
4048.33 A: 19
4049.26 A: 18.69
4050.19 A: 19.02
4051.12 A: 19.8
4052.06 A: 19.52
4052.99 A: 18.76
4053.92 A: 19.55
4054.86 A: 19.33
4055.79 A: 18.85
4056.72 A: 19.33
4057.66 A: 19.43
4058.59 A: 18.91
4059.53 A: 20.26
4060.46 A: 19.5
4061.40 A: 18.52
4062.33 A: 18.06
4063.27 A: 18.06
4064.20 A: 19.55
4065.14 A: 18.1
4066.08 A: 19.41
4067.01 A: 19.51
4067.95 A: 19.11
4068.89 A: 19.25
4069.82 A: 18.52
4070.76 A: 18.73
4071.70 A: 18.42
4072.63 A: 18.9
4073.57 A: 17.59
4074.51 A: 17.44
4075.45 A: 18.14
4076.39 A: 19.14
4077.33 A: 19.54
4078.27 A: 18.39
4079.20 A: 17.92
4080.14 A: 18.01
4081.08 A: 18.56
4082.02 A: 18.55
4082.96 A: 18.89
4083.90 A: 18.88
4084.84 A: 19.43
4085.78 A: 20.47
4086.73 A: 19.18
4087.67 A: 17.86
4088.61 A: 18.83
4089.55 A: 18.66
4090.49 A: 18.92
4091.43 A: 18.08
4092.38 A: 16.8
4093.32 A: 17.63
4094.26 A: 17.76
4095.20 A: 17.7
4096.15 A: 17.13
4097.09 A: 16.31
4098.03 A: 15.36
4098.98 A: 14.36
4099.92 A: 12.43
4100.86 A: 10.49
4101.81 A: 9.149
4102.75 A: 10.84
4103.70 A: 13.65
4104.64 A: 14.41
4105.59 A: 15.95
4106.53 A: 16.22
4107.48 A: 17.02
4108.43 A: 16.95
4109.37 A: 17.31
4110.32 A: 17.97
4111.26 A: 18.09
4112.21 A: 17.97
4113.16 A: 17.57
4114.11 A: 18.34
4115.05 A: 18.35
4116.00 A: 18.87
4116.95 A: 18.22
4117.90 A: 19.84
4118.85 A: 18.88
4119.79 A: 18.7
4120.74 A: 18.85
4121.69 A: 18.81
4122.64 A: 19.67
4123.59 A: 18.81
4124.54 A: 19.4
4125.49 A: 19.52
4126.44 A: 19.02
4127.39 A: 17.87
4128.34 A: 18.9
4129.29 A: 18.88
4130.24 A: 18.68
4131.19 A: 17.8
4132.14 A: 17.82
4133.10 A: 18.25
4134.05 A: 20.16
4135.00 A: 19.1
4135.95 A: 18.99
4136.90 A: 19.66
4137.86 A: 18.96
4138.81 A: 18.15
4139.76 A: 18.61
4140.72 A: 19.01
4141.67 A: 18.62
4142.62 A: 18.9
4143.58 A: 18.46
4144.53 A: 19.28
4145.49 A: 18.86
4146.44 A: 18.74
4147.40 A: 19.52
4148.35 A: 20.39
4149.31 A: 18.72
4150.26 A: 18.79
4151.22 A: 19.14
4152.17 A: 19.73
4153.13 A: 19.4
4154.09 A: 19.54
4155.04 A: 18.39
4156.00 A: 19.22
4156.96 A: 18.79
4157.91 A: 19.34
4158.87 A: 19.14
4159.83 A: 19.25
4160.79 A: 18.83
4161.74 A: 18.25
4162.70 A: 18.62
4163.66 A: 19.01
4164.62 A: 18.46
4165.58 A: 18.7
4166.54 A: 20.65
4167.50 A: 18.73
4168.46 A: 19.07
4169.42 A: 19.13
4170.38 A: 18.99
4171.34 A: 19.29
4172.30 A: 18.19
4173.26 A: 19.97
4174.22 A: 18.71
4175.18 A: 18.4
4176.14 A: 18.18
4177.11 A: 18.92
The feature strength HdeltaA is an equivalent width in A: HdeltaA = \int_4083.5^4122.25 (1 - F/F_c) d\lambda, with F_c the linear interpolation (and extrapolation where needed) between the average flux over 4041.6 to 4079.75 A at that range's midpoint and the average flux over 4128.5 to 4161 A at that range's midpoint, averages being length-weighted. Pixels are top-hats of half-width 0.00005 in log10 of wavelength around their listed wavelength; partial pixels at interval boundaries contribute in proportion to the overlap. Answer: 3.88 A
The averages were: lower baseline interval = 18.9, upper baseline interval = 19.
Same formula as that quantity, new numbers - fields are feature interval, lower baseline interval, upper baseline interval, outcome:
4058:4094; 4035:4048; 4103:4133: -0.2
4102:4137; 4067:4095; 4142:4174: 1.7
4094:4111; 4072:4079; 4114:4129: 3.3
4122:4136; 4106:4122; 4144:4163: -0.3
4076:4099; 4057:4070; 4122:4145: 1.0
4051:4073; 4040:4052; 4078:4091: -0.1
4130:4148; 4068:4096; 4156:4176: 0.0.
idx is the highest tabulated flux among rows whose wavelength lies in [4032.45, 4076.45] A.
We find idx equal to 20.28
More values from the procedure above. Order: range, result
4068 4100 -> 20.47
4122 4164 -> 20.39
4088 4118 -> 19.84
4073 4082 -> 19.54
